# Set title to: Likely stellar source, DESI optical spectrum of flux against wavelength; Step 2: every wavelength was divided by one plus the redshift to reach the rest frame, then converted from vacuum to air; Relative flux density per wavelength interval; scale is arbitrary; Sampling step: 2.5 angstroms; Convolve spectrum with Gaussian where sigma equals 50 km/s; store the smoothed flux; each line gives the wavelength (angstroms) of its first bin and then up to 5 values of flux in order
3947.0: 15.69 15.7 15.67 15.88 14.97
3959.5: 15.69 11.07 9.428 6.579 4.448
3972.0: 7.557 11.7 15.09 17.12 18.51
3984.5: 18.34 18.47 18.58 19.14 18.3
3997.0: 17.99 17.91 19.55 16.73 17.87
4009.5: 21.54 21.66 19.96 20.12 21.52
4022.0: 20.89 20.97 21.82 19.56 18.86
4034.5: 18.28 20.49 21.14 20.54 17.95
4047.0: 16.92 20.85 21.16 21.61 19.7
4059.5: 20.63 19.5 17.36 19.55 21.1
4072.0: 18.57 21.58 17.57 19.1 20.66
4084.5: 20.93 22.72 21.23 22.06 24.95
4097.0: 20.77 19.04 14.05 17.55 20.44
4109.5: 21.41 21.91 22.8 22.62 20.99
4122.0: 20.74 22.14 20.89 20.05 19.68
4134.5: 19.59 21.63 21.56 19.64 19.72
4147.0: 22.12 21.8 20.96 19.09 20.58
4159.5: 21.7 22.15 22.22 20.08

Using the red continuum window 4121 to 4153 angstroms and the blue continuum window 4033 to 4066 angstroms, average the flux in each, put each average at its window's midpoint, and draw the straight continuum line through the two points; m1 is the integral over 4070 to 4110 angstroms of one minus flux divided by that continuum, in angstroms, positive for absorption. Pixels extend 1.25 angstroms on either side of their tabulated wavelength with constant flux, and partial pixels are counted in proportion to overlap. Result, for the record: 0.1 angstroms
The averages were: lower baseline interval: 19.7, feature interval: 20.2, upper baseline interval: 20.8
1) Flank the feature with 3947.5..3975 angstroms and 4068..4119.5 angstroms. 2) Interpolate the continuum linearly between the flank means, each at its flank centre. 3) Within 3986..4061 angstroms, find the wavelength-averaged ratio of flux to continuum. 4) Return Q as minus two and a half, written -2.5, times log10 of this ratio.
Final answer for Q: -0.24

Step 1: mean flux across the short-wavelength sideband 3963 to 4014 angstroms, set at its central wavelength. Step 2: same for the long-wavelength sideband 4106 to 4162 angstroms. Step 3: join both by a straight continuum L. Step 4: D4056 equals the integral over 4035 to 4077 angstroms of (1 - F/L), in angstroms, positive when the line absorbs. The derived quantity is -3.6 angstroms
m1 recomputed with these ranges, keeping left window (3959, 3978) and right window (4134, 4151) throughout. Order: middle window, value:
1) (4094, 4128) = -3.1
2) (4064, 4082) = -3.2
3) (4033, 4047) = -4.8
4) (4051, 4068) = -4.6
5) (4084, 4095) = -3.0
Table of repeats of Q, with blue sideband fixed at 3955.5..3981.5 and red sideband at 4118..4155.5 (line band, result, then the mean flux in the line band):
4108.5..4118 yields -0.143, 22.2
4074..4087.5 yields -0.145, 20.2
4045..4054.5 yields -0.228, 19.8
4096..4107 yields 0.043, 18.1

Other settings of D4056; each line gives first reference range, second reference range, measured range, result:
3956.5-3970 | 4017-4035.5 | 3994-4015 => -2.7 angstroms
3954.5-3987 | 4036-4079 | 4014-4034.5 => -3.9 angstroms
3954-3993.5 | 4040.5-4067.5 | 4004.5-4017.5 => -2.6 angstroms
